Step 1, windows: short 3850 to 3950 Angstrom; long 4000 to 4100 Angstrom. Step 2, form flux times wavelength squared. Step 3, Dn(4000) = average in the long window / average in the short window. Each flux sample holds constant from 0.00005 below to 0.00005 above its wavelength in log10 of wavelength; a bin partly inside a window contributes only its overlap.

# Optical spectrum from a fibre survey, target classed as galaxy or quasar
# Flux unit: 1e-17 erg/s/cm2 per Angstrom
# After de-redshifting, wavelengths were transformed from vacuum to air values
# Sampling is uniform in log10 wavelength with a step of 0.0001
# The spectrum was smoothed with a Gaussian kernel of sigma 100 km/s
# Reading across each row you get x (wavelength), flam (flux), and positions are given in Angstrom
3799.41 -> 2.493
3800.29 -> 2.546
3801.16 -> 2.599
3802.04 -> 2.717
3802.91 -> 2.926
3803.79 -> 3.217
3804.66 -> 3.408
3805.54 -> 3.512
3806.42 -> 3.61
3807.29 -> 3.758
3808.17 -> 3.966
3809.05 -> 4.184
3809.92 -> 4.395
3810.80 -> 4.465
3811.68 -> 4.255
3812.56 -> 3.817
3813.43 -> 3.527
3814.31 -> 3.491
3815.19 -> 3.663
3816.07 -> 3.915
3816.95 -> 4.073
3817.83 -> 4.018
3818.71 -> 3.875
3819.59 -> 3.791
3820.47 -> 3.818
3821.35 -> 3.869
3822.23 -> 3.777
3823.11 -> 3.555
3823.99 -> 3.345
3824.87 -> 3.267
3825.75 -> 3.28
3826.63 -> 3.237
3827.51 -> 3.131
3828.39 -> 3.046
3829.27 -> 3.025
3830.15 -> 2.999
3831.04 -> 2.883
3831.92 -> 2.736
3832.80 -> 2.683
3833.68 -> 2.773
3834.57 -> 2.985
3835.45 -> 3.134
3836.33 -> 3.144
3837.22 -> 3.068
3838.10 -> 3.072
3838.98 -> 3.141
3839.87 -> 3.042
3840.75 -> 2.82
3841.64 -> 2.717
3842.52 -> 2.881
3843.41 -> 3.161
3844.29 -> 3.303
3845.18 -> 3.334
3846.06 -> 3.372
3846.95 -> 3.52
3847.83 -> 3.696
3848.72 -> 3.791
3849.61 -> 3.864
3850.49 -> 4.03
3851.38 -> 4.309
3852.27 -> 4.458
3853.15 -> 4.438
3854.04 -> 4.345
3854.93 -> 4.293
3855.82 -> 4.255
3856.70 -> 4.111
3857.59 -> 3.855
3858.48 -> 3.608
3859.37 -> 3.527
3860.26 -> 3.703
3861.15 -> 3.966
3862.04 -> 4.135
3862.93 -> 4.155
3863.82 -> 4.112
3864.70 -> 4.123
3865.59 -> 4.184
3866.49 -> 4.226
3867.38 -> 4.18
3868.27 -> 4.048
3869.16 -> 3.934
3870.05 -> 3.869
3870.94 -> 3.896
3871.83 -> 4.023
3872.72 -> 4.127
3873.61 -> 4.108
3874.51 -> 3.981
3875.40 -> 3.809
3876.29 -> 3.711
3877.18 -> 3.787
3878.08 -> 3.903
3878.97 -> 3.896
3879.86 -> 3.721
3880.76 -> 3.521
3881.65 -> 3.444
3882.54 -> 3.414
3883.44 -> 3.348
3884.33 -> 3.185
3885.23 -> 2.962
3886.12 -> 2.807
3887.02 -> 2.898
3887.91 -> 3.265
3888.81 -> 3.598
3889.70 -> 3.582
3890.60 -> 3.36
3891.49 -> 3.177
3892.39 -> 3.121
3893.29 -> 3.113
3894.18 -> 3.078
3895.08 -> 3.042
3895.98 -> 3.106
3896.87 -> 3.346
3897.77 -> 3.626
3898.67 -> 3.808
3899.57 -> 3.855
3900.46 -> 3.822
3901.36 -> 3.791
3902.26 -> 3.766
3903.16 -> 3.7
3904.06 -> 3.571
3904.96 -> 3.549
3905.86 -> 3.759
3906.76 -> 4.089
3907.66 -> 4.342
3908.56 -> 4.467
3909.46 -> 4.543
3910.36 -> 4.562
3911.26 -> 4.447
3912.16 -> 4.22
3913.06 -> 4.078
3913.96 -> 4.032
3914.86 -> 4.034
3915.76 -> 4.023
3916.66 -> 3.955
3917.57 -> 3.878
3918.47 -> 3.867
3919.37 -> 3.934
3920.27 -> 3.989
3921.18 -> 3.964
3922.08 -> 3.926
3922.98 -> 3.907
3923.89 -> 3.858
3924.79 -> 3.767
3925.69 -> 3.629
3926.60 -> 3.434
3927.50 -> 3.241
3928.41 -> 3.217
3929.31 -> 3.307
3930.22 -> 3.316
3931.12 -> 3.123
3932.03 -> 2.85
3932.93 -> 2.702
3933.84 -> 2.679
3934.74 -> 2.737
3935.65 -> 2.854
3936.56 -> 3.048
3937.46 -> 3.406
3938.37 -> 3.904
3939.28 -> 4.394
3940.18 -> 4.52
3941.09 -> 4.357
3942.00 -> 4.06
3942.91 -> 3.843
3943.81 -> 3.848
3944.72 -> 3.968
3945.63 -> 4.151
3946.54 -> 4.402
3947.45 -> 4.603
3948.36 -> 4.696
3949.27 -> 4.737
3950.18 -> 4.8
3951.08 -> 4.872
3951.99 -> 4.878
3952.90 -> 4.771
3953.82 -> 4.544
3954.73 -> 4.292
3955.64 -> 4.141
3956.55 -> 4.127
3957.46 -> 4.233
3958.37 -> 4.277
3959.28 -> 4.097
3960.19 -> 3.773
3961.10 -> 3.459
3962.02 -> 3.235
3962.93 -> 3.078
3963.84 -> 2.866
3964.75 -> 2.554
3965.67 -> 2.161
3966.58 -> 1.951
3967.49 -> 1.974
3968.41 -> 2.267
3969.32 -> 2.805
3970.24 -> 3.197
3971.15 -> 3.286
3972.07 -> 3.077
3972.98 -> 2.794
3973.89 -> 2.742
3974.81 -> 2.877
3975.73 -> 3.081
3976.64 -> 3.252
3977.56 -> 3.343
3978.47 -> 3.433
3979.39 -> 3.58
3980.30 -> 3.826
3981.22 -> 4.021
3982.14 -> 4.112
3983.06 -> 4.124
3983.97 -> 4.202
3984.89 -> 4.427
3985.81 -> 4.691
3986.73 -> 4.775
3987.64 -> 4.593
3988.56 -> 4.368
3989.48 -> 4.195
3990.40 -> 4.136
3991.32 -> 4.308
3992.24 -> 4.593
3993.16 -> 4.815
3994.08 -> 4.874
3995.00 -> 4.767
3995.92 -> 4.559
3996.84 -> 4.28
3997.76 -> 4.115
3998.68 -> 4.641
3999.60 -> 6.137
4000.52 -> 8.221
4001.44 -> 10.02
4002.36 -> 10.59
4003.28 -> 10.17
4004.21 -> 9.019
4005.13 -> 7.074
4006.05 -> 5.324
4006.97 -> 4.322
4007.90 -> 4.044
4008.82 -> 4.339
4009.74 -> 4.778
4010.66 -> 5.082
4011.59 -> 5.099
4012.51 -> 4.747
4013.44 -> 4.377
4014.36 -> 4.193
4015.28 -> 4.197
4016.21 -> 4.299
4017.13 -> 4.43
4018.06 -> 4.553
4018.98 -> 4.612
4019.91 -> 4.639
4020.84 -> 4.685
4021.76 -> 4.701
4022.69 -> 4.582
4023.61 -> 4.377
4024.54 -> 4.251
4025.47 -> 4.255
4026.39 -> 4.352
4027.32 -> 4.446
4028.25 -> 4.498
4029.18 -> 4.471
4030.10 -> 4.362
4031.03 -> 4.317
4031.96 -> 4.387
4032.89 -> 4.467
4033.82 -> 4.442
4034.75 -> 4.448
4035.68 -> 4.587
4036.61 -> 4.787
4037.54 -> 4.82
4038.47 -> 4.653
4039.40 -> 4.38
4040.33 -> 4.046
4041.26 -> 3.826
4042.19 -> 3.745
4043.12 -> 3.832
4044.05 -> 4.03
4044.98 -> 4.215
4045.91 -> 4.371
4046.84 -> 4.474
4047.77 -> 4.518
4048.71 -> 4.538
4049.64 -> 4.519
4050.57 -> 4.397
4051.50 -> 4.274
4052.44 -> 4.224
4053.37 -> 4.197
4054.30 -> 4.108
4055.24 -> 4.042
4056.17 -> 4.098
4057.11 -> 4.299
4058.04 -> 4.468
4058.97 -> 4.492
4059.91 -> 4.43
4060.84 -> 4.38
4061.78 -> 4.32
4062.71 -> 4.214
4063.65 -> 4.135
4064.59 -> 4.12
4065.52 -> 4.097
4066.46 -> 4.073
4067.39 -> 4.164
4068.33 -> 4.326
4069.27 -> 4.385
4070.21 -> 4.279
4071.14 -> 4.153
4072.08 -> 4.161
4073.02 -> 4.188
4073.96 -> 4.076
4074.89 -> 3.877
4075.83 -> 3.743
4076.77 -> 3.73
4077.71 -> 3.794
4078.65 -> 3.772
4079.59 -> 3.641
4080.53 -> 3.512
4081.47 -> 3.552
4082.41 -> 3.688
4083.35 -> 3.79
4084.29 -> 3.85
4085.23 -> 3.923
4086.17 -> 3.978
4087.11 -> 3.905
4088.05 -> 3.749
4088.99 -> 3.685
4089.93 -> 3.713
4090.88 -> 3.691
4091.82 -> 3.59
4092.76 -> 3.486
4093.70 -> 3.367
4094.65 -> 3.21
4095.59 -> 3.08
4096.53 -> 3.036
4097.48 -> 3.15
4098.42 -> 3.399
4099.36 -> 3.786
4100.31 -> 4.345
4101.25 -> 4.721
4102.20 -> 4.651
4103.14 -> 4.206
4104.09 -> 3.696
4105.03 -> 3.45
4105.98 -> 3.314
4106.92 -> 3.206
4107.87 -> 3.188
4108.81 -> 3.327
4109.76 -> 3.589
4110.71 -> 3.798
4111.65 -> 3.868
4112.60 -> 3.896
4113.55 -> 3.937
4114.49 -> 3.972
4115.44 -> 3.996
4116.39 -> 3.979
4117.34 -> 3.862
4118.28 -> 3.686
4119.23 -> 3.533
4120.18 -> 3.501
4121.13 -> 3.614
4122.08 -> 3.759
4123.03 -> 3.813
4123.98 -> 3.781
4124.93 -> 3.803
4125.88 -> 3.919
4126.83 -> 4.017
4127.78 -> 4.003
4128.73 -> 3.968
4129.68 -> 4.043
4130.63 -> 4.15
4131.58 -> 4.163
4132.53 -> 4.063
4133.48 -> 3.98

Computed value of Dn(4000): 1.26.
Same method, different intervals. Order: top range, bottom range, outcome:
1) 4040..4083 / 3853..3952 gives 1.17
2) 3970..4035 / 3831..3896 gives 1.41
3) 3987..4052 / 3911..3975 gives 1.38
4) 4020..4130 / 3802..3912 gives 1.23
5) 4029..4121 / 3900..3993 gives 1.13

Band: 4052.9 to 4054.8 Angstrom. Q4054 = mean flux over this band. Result 4.15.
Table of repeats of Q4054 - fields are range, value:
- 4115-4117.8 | 3.94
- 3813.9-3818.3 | 3.83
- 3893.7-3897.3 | 3.15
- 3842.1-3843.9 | 3.03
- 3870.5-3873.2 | 4.02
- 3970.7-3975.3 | 2.95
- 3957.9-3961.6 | 3.9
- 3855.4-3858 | 4.08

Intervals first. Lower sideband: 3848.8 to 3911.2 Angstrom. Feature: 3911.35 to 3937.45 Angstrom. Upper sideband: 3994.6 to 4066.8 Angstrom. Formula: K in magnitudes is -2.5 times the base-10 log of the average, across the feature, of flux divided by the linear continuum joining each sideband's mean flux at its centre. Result 0.15 mag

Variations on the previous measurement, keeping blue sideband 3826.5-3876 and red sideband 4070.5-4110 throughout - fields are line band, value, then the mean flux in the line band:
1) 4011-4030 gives -0.21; 4.49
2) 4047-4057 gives -0.16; 4.29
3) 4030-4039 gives -0.22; 4.53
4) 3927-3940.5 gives 0.12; 3.28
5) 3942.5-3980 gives 0.02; 3.61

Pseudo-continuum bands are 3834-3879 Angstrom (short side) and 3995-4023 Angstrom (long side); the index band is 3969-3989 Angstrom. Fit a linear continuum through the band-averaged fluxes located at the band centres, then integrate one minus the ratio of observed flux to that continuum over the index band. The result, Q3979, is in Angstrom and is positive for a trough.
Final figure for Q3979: 5.8 Angstrom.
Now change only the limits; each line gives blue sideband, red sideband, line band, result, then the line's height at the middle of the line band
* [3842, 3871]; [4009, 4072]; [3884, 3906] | 3.3 Angstrom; 4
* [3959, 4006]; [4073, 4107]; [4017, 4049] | -2.6 Angstrom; 4.07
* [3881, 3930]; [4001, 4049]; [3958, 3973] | 4.5 Angstrom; 4.29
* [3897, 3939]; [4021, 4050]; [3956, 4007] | -3.5 Angstrom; 4.07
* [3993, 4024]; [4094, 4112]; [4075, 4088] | 0.9 Angstrom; 4.04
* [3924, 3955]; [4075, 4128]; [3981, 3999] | -3.0 Angstrom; 3.81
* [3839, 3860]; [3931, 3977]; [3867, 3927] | -1.8 Angstrom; 3.63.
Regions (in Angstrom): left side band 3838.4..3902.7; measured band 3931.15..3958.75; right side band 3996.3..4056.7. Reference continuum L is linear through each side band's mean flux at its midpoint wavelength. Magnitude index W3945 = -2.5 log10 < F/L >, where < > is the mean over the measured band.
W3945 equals 0.06 mag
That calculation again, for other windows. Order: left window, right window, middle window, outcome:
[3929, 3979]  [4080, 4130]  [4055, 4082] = -0.11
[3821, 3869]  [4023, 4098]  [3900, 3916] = -0.09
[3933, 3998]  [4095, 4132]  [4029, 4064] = -0.14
